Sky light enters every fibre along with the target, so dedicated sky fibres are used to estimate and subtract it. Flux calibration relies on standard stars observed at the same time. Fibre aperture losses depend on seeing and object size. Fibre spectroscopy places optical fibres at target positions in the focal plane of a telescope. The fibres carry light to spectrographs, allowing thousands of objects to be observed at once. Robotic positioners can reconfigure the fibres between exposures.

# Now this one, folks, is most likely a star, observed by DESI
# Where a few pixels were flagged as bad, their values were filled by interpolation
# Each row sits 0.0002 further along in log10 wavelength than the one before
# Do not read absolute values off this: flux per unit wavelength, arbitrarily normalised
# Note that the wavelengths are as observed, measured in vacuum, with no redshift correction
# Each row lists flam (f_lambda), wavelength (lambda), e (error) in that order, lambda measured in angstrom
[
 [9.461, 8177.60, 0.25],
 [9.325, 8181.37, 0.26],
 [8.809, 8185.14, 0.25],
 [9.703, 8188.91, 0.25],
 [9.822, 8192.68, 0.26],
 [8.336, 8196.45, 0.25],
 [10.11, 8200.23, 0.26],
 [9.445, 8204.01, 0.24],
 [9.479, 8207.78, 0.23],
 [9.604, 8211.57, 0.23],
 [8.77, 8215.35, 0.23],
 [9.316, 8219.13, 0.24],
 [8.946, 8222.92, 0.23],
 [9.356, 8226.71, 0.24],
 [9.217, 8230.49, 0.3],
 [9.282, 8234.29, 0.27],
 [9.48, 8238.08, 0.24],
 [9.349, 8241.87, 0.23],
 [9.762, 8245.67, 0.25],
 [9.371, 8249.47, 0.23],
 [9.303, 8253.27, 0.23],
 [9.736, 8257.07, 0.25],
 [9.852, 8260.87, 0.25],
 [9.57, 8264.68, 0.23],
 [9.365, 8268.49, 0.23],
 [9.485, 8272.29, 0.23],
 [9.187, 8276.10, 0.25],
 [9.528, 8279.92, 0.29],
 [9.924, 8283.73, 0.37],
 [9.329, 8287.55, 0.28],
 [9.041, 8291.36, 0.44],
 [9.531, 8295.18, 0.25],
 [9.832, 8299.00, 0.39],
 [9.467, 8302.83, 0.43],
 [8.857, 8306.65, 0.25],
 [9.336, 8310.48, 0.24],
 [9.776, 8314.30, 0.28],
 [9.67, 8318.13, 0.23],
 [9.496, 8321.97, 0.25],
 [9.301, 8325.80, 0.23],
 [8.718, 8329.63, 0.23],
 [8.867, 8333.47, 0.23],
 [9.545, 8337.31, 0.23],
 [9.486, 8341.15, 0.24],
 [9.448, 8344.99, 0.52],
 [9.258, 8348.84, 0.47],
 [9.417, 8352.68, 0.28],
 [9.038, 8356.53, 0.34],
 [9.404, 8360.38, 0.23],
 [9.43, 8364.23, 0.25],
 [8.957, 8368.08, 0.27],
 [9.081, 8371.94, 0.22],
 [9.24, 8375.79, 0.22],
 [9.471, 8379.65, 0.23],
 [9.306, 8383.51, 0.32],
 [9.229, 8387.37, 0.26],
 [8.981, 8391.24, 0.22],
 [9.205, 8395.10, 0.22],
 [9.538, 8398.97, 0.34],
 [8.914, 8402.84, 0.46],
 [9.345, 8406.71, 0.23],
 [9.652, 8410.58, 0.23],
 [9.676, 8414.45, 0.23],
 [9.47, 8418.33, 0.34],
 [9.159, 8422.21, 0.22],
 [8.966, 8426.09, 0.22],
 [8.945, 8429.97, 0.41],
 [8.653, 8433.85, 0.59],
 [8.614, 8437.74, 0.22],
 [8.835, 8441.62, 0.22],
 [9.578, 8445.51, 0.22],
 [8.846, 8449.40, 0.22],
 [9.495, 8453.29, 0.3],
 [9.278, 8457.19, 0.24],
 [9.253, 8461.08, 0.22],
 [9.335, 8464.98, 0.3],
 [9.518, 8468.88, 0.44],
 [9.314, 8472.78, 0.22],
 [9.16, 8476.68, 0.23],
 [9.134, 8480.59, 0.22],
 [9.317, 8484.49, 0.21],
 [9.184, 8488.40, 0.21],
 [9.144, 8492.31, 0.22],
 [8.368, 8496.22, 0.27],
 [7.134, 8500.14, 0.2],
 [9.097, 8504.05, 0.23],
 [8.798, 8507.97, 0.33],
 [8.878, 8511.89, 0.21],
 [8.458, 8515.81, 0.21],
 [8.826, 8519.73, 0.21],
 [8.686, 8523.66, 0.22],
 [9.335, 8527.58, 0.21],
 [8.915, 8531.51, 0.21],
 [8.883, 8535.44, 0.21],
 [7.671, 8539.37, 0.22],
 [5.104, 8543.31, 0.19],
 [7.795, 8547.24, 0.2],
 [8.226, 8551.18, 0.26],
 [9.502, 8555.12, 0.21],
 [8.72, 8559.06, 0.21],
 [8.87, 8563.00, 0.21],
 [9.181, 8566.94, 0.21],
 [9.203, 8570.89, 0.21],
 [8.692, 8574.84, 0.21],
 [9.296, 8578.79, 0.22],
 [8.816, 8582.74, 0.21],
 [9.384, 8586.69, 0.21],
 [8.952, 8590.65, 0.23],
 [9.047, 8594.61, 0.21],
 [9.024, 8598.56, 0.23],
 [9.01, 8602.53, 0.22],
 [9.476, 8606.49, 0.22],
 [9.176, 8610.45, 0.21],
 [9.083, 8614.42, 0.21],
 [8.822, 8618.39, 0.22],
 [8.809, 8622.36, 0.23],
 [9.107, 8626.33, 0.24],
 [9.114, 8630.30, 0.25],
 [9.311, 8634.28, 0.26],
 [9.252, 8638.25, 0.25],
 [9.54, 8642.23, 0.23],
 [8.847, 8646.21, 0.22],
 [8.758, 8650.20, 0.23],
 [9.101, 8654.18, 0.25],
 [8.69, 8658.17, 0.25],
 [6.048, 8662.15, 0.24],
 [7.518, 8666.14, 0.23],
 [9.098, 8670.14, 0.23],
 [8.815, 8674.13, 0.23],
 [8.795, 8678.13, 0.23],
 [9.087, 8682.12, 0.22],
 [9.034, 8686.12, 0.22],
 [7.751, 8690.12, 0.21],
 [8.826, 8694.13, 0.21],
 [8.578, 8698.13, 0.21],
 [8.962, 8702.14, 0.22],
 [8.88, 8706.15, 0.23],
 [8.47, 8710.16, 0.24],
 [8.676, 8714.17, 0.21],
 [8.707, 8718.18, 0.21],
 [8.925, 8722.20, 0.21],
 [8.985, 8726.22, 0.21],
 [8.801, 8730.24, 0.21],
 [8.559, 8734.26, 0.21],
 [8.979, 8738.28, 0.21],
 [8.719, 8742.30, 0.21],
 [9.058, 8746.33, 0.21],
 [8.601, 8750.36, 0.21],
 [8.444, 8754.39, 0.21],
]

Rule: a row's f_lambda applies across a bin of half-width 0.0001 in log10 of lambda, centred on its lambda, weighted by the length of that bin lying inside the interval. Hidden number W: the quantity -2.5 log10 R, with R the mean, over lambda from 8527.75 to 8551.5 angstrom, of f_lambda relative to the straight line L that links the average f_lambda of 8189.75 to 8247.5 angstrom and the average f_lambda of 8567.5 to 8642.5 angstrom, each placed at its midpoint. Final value 0.17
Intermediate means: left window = 9.36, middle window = 7.85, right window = 9.1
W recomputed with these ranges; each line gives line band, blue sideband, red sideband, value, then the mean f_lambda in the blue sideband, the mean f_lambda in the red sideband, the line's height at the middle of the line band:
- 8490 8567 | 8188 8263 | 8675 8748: 0.07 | 9.41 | 8.77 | 9.01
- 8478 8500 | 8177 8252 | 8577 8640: 0.04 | 9.34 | 9.1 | 9.18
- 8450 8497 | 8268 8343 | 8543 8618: -0.02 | 9.39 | 8.85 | 9.06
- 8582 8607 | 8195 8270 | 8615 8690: -0.03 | 9.39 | 8.74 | 8.83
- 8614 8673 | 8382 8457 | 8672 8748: 0.02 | 9.18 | 8.77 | 8.86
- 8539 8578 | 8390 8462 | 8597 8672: 0.08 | 9.18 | 8.83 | 8.96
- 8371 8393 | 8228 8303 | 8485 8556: -0.03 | 9.48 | 8.44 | 9.01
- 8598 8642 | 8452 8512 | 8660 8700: -0.07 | 9.02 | 8.36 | 8.56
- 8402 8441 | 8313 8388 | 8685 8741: 0.01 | 9.3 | 8.72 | 9.19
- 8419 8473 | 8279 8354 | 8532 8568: -0.05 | 9.39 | 8.22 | 8.74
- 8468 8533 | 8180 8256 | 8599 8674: 0.01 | 9.34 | 8.82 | 8.99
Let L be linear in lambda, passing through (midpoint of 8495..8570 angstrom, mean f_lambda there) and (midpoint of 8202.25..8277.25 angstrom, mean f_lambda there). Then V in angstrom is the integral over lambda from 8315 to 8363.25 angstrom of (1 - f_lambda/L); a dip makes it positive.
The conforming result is -1.3 angstrom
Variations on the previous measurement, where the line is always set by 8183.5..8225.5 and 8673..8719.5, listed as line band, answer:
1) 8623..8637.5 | -0.6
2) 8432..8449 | 0.2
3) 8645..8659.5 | -0.1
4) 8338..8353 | -0.5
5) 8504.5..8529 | 0.3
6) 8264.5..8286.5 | -0.7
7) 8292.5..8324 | -1.0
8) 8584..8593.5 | -0.3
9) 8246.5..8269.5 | -0.8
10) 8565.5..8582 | -0.4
